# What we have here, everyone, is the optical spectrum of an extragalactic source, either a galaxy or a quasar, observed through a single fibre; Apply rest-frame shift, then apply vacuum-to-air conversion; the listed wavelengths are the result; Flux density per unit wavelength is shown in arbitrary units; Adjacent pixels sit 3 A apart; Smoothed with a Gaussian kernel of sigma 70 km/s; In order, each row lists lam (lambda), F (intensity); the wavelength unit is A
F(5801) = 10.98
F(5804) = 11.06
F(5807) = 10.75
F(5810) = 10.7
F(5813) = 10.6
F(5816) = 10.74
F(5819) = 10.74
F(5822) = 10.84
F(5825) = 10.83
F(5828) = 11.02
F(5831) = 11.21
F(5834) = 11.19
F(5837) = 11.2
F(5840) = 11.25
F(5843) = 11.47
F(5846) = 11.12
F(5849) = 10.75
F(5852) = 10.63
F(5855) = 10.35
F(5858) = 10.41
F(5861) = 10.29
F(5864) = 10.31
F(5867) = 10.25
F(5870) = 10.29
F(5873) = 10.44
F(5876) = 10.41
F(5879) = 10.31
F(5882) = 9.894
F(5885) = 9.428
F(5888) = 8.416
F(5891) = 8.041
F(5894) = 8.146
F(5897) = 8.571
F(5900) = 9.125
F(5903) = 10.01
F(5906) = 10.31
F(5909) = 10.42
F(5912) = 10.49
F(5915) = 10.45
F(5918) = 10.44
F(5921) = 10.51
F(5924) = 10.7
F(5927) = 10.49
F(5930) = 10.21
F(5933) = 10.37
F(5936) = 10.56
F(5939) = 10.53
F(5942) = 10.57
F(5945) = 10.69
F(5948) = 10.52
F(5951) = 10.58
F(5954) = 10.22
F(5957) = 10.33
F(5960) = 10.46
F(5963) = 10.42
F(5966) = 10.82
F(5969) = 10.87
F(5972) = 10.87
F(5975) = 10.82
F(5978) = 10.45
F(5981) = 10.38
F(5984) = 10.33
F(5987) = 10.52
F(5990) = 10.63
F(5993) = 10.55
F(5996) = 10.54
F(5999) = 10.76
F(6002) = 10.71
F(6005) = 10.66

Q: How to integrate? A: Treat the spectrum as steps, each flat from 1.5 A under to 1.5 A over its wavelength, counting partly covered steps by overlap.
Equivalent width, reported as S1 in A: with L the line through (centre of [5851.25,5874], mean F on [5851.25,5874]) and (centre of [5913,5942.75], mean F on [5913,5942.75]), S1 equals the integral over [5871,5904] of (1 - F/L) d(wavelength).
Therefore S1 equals 3.4 A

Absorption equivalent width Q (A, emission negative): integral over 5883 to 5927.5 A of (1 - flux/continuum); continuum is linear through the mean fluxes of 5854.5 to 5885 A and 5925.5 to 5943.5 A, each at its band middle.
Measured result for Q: 2.9 A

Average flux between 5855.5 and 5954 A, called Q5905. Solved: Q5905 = 10.1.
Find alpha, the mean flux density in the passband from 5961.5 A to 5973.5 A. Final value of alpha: 10.7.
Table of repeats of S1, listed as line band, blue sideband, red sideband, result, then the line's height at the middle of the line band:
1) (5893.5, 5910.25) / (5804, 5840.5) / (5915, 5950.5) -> 1.78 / 10.6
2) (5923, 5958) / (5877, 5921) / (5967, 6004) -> -1.33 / 10.1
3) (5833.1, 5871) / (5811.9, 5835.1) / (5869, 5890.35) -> -1.42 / 10.3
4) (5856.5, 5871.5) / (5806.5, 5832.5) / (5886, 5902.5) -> -1.30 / 9.49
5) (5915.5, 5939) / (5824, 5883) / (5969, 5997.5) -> 0.34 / 10.6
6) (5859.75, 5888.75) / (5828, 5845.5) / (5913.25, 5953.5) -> 2.41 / 11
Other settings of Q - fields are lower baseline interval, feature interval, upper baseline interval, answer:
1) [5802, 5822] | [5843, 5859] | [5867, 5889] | -0.7 A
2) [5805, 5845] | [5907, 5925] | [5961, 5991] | 0.4 A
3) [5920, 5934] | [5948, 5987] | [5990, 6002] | 0.1 A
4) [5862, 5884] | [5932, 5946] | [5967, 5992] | -0.1 A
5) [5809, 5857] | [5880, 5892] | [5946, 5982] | 1.9 A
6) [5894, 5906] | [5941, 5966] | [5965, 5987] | -0.7 A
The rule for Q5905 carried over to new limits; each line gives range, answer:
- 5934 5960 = 10.5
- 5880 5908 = 9.15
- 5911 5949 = 10.5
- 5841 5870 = 10.6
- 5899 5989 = 10.5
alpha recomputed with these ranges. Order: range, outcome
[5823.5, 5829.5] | 10.9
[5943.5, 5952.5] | 10.6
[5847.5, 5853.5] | 10.7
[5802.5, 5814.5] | 10.8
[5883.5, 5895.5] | 8.51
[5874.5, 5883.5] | 10.2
